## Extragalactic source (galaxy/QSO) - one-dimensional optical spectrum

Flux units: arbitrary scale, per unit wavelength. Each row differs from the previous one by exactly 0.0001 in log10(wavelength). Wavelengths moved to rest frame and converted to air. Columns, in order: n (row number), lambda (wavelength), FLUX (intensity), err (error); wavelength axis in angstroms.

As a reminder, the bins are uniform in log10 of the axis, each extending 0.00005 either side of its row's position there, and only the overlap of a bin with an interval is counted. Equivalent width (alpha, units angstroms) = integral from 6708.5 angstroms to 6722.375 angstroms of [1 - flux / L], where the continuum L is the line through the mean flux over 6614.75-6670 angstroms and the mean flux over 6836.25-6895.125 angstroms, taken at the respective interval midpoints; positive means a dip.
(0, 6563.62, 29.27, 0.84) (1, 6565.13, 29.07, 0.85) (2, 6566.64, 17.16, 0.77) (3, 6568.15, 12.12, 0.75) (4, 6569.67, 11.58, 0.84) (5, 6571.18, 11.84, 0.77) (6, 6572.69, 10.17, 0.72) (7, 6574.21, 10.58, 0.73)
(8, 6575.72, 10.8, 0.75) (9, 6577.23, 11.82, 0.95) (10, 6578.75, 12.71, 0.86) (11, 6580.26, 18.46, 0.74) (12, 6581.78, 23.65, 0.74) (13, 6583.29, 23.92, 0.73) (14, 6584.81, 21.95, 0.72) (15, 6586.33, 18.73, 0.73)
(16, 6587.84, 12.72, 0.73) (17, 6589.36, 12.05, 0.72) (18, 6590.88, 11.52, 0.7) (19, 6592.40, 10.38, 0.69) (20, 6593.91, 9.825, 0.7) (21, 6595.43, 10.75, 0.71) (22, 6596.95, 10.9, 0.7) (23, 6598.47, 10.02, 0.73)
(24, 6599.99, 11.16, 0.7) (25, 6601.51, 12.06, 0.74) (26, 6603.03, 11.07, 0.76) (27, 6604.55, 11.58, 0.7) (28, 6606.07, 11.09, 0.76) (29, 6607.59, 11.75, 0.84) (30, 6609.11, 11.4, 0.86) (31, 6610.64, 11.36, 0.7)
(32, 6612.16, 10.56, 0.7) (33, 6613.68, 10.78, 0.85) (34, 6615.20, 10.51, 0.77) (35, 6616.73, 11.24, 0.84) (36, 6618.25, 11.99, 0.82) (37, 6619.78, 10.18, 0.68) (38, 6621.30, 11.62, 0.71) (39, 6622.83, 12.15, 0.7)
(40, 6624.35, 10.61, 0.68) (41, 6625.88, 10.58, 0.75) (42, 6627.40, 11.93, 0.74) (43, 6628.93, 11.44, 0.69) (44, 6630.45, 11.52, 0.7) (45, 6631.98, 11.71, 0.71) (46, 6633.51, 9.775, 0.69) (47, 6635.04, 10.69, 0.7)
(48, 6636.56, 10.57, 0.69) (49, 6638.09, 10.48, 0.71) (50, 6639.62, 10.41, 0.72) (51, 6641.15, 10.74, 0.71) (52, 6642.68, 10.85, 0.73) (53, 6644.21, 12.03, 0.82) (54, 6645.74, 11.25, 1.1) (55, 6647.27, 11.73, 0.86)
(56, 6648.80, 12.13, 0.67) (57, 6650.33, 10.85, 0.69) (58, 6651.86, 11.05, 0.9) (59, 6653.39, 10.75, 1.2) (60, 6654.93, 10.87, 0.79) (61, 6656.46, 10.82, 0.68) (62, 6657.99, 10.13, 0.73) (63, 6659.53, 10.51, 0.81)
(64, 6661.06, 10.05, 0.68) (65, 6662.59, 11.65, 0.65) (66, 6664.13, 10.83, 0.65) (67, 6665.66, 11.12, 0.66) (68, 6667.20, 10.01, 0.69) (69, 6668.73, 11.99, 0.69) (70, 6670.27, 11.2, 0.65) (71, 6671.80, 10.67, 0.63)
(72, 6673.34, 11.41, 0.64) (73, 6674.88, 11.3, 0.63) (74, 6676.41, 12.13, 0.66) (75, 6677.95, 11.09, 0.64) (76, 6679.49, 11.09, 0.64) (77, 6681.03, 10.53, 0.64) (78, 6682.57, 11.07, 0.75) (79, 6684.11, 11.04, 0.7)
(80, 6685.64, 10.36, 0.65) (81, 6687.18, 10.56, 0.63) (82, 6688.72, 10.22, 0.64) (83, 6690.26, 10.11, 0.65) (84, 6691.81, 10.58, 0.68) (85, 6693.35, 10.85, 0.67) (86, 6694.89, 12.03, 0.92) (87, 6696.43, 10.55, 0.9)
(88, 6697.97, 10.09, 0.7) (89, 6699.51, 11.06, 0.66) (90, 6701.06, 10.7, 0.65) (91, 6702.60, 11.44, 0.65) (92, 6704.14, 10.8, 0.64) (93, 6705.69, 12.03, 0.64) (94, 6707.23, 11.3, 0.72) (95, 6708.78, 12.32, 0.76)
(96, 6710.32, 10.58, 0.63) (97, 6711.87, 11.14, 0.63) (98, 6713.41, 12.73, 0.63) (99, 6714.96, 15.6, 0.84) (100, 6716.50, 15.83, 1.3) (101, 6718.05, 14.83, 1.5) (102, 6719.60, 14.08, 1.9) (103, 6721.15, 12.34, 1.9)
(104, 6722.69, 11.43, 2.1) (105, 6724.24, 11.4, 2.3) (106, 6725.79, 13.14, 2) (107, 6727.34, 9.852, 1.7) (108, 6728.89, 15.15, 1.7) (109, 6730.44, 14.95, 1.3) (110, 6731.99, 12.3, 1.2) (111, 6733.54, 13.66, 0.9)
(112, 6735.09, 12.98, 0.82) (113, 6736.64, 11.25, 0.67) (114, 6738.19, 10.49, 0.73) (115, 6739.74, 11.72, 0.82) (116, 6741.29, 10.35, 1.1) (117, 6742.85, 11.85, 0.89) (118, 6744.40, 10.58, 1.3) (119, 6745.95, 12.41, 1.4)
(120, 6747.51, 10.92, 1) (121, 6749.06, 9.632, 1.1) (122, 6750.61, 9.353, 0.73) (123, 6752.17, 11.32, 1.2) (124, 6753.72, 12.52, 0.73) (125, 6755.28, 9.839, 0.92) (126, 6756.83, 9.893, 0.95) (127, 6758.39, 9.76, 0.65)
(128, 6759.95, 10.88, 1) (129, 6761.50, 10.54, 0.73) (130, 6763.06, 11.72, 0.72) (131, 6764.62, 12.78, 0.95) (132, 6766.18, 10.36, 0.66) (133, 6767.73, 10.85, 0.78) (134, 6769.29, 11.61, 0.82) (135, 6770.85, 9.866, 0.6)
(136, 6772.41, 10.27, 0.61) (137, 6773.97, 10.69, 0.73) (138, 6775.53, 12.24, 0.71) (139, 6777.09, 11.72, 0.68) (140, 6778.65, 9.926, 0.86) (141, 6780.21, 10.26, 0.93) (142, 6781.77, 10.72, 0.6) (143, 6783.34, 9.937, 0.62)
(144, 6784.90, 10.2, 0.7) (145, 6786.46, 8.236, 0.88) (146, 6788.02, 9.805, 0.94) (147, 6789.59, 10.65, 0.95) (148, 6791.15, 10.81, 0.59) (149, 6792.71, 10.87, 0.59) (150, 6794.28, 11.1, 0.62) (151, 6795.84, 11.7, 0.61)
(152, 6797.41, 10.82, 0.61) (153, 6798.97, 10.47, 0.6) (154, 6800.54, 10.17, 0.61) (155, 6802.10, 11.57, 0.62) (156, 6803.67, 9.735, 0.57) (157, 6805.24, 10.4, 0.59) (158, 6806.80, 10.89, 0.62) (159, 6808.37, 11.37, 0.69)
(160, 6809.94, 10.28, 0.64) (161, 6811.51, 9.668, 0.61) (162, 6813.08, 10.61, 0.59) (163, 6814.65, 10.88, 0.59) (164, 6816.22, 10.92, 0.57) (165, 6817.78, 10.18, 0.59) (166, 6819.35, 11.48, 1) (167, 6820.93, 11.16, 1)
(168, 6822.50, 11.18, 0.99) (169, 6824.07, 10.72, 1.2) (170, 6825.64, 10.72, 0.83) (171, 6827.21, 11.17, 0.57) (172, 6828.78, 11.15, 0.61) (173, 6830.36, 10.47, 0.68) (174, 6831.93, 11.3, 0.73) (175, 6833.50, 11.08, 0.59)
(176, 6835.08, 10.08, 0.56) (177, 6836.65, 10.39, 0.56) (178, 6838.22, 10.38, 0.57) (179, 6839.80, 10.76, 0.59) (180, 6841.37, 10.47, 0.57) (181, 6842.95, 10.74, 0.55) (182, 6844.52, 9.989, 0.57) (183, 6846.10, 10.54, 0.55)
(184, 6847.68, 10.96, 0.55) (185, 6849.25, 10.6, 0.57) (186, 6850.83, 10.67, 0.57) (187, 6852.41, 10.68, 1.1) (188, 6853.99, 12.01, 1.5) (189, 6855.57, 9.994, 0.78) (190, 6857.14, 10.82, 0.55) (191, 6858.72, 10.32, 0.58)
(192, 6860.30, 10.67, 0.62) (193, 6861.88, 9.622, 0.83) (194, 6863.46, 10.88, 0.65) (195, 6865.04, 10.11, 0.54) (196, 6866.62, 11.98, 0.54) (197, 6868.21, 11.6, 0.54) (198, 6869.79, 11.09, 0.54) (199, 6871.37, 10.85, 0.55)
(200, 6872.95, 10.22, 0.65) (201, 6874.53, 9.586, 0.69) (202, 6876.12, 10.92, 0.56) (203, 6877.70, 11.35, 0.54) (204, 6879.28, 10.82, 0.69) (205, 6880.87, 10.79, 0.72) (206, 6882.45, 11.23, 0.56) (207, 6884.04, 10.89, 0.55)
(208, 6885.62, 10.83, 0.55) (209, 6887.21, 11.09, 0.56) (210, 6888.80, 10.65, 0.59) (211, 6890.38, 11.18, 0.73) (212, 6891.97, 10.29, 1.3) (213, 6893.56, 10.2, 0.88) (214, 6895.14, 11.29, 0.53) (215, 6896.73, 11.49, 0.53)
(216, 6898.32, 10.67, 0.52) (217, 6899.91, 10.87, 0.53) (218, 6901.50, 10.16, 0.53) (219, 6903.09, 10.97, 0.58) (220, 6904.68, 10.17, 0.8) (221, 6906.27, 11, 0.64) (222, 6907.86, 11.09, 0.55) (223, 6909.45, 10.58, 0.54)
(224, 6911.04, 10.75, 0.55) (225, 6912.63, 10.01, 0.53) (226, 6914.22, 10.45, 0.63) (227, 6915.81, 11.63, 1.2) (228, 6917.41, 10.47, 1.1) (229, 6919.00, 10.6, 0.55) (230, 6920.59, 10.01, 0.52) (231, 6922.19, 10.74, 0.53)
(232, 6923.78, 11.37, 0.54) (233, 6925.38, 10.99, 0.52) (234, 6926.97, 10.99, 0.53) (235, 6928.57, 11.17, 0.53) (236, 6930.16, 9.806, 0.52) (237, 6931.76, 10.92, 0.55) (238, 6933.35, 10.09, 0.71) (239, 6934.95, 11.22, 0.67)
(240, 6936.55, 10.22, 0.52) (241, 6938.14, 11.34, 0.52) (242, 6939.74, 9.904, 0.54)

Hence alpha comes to -3.0 angstroms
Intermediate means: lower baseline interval 11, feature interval 13.3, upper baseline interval 10.7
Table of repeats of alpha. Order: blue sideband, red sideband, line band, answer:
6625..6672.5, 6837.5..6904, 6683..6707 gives 0.2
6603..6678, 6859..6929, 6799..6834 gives 0.3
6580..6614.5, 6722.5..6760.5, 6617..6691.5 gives 9.4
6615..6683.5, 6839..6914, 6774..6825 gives 0.9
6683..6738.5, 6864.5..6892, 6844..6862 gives 0.7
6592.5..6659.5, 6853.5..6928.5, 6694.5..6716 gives -1.4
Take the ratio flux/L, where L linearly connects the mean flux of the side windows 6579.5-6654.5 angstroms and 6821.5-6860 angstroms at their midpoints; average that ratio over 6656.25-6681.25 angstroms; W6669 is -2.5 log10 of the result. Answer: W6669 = 0.08 mag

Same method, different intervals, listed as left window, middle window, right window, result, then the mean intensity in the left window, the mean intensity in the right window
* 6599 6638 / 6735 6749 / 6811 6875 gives -0.03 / 11.2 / 10.7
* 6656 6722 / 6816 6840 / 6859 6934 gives 0.01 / 11.4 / 10.7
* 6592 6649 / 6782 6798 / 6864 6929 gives 0.05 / 11.1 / 10.8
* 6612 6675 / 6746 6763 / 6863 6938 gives 0.03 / 11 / 10.8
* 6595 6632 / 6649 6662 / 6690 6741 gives 0.08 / 11.2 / 12.1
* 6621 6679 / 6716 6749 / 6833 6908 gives -0.13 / 11.1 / 10.7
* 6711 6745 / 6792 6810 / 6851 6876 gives 0.08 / 12.6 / 10.7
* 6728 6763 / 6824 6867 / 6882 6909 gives 0.04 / 11.5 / 10.8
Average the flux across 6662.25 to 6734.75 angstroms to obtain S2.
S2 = 11.7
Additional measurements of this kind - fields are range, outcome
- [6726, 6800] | 11.1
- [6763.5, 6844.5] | 10.7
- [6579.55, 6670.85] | 11.9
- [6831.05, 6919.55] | 10.7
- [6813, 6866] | 10.7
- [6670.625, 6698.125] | 10.9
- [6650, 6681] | 11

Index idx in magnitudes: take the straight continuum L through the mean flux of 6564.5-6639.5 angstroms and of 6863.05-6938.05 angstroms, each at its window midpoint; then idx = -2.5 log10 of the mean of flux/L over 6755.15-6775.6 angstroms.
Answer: 0.08 mag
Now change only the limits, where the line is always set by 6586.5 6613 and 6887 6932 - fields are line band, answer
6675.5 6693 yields 0.04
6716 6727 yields -0.18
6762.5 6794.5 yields 0.03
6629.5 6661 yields 0.03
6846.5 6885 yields 0.00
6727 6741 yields -0.13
